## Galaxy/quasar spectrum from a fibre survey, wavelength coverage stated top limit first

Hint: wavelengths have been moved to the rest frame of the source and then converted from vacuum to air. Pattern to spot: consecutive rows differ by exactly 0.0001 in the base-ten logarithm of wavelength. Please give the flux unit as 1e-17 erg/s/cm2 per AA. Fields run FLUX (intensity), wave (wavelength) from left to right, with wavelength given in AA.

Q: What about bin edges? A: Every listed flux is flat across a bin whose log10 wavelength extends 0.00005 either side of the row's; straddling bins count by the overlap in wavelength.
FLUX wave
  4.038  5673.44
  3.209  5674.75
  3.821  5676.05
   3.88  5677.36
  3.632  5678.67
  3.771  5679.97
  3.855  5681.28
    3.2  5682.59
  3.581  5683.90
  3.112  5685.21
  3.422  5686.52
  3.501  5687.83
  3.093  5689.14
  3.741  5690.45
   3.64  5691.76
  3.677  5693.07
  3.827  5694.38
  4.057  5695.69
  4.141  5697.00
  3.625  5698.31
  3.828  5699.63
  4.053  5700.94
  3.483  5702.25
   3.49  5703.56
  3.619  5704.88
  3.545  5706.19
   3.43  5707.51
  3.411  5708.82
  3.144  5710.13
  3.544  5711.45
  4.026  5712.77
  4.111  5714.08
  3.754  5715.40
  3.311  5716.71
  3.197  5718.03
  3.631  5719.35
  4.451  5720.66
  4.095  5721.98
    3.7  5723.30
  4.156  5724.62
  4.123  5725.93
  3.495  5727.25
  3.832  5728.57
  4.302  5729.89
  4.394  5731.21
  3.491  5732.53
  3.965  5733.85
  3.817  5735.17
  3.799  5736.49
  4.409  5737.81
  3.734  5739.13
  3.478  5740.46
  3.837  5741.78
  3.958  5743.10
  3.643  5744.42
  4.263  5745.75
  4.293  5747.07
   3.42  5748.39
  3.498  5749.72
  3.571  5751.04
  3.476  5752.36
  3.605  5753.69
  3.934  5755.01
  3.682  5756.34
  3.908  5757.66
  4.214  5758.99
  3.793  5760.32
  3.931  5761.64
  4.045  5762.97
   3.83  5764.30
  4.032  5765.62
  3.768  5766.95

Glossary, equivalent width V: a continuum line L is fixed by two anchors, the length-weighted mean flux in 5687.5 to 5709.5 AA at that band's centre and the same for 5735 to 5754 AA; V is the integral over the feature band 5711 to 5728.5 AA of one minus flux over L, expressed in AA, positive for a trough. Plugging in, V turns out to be -0.5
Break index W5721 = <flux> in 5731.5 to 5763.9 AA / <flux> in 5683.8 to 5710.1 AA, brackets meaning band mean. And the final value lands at 1.1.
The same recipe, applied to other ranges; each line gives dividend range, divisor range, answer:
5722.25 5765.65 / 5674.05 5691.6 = 1.10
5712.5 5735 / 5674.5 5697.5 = 1.07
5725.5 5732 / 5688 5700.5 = 1.07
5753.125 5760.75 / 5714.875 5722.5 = 1.03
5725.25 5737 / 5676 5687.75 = 1.10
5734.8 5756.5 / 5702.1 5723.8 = 1.04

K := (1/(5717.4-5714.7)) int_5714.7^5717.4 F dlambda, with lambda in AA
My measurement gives 3.54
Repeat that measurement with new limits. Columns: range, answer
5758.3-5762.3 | 3.98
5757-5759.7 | 4.05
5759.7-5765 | 3.91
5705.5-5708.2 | 3.49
